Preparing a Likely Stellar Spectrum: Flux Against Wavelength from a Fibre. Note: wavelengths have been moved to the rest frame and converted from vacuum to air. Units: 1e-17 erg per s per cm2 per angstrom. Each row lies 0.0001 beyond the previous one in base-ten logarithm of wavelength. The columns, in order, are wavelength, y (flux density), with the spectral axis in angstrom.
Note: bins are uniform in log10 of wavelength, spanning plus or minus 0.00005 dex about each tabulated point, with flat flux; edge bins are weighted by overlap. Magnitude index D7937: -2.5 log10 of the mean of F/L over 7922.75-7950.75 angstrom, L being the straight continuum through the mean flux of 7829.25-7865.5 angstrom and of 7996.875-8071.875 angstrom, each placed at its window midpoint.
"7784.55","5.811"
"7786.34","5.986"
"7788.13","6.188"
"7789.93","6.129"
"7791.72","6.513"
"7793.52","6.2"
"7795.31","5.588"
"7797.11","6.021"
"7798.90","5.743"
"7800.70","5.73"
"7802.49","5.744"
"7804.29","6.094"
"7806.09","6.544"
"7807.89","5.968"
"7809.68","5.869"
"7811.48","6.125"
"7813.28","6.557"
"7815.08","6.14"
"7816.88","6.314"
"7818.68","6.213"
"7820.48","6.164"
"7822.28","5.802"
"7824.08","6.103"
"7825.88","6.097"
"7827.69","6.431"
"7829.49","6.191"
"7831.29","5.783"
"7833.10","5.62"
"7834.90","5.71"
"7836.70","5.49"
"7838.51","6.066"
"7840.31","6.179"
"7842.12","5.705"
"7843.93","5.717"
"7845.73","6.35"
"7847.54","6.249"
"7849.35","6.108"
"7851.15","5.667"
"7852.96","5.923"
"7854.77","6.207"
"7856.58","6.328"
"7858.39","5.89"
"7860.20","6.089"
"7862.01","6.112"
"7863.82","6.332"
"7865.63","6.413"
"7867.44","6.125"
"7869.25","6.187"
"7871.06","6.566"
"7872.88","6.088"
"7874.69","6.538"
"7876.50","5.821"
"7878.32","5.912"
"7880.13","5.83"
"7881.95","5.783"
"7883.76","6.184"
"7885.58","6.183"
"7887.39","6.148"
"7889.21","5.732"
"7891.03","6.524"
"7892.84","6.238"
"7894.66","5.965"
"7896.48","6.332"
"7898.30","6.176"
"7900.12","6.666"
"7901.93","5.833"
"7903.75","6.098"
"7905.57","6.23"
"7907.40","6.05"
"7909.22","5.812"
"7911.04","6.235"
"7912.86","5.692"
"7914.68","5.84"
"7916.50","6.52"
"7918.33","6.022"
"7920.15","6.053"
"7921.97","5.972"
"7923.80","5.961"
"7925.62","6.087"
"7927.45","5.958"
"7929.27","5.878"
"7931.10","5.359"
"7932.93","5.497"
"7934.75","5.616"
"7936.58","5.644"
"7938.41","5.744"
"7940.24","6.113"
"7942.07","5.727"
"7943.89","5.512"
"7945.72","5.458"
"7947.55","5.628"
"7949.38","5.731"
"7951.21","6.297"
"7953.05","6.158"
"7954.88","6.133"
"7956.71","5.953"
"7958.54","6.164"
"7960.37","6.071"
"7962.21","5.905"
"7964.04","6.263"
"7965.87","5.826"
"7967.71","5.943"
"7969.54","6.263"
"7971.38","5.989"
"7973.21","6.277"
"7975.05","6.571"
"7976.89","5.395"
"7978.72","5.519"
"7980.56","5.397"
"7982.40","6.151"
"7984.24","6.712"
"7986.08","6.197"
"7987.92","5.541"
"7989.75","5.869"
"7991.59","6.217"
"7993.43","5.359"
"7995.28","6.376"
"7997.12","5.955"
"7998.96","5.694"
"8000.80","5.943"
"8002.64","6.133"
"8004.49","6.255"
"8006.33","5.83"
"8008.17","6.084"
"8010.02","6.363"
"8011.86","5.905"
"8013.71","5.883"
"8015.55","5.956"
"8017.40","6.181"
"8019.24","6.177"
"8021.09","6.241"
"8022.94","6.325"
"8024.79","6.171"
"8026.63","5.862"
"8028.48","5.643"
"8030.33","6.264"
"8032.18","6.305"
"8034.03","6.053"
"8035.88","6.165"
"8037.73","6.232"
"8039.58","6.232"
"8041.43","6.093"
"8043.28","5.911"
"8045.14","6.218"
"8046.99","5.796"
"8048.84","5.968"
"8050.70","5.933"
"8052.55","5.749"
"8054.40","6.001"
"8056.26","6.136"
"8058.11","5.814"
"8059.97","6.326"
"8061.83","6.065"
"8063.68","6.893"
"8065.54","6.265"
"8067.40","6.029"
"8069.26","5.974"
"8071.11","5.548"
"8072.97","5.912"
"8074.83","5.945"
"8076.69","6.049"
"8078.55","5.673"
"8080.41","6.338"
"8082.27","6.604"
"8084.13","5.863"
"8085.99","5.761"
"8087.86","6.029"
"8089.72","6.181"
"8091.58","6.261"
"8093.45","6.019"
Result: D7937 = 0.05 mag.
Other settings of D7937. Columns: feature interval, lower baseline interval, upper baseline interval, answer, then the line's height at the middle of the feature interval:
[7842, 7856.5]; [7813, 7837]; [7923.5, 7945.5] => -0.008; 5.98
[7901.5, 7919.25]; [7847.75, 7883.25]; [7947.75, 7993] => 0.005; 6.06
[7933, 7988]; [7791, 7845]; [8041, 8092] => 0.019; 6.03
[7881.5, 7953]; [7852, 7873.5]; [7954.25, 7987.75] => 0.026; 6.11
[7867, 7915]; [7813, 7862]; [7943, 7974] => -0.018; 6.01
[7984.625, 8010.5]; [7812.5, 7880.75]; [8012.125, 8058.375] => 0.011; 6.06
